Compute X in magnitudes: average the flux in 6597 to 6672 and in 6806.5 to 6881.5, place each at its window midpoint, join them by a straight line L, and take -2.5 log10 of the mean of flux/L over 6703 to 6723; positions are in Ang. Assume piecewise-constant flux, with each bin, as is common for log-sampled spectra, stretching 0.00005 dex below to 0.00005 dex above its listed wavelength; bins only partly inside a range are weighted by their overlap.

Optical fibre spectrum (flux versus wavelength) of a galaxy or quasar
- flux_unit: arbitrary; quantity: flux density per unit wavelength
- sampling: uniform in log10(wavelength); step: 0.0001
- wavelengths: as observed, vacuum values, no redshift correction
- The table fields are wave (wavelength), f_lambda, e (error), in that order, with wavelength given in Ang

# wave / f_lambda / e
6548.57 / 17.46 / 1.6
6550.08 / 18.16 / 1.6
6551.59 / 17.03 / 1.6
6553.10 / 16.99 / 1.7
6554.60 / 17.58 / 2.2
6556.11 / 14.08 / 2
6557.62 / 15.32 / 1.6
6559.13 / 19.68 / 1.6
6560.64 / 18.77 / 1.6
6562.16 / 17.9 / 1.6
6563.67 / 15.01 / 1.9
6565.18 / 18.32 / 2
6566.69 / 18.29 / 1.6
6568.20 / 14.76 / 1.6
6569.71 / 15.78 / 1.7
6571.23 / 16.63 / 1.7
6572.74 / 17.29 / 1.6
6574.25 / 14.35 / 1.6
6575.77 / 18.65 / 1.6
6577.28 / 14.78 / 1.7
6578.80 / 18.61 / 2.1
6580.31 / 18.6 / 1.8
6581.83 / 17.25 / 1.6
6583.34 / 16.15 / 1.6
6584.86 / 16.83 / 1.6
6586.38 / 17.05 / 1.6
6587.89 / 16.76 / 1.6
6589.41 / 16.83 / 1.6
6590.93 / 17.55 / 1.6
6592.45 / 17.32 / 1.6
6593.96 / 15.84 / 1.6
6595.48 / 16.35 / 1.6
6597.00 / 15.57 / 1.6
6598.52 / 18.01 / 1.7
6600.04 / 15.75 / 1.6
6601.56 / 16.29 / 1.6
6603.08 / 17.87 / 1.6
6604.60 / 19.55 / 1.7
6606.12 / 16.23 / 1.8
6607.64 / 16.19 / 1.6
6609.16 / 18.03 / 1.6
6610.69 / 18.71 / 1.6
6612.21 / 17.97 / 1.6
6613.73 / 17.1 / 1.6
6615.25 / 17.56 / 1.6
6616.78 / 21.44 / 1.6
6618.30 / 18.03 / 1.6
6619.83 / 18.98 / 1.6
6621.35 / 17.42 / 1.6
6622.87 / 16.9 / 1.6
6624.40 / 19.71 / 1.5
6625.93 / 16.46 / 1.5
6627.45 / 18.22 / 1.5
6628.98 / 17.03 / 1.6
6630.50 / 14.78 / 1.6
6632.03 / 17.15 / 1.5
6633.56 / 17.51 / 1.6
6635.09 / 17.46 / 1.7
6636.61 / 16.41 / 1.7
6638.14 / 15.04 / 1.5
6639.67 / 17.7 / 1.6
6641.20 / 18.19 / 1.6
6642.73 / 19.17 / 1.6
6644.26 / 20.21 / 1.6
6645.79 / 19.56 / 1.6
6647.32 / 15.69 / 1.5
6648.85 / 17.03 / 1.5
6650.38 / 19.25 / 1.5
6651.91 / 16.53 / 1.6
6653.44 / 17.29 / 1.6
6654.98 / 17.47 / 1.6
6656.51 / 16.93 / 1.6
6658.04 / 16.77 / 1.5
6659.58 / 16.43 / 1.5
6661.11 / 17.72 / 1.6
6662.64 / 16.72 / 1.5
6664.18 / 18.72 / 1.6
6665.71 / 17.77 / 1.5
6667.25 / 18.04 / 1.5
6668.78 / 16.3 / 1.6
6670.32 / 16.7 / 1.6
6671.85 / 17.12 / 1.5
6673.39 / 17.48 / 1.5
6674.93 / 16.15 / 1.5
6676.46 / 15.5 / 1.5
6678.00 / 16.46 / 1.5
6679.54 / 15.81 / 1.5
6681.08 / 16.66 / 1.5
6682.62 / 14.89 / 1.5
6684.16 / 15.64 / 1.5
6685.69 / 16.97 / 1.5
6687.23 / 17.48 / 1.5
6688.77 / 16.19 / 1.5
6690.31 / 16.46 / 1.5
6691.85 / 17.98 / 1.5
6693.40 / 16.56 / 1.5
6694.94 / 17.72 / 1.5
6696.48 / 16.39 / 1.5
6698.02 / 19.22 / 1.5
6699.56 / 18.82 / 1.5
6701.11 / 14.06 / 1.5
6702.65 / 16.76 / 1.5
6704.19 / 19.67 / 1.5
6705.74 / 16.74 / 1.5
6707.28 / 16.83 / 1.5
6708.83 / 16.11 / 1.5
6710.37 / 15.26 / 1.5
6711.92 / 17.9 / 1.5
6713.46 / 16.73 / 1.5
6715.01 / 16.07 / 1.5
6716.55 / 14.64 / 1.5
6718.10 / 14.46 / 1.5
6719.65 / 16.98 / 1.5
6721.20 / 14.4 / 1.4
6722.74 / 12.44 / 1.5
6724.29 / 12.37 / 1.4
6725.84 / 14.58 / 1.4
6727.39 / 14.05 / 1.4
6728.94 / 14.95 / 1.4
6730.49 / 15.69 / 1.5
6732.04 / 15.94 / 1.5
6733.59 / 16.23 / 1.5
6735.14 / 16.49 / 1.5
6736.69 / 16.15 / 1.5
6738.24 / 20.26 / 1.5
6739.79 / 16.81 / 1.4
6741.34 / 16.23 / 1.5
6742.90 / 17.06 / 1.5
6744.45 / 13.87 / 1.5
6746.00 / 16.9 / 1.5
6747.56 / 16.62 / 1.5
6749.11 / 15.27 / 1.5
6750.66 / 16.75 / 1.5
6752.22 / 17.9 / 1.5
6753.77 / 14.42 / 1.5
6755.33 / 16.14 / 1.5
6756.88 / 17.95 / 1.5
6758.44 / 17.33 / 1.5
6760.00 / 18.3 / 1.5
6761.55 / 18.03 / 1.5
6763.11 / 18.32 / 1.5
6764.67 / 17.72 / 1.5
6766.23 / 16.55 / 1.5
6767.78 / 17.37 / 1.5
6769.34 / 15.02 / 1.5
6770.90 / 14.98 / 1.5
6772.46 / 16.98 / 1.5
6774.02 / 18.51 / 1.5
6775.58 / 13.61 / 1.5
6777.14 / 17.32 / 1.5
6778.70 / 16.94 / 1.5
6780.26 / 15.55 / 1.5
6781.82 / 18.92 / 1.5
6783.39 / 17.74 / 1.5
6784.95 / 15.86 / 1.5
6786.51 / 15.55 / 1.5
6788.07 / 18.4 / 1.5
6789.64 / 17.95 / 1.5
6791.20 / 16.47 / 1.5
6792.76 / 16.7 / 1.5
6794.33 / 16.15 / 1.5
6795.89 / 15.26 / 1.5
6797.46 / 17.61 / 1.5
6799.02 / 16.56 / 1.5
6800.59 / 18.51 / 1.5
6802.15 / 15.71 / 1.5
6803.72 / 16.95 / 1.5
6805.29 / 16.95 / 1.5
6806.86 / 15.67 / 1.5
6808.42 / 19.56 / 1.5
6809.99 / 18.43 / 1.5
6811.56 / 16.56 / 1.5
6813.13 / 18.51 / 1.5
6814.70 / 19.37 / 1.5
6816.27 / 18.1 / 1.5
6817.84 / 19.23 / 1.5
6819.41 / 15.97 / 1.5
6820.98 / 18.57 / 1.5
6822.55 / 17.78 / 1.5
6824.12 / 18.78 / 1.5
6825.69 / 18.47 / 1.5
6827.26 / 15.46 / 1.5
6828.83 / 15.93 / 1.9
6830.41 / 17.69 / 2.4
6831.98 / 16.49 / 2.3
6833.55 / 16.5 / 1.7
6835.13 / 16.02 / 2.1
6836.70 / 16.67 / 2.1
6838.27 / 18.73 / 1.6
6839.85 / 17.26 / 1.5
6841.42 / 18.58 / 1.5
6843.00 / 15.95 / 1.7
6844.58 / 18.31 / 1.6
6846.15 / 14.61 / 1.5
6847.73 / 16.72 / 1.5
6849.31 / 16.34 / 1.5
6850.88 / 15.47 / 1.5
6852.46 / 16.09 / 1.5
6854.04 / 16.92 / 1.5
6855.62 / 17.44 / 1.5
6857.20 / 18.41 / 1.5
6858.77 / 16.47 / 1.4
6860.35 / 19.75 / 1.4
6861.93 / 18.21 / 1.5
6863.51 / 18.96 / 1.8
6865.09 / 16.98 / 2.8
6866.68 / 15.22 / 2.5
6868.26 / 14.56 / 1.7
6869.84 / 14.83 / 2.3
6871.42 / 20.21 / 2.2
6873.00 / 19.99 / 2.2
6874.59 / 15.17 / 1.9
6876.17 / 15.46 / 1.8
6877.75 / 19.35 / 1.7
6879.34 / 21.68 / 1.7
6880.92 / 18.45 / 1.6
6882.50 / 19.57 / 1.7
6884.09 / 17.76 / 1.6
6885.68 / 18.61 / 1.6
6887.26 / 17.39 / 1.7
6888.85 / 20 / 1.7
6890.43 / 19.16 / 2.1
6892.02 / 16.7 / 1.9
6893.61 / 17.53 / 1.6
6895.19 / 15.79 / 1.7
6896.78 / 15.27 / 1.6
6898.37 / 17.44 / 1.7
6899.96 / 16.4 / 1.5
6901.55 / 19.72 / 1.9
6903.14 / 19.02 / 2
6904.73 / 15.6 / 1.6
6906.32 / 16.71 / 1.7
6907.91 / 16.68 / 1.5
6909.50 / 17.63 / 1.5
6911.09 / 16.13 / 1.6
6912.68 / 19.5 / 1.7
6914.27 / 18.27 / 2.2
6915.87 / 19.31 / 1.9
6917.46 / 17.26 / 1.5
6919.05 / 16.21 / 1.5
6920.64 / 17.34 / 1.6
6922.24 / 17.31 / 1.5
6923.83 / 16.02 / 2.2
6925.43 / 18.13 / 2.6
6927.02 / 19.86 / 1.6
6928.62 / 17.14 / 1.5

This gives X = 0.09 mag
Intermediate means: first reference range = 17.5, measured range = 16.1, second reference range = 17.4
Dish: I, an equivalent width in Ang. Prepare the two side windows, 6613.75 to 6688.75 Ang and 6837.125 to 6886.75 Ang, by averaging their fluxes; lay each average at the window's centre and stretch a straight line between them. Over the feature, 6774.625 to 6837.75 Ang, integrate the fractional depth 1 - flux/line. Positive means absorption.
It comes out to 1.1 Ang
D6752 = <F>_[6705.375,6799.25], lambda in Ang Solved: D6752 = 16.3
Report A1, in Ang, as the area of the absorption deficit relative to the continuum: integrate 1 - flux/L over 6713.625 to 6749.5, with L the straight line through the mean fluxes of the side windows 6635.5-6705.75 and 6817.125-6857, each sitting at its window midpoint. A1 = 3.1 Ang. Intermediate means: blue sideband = 17.1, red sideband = 17.1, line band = 15.6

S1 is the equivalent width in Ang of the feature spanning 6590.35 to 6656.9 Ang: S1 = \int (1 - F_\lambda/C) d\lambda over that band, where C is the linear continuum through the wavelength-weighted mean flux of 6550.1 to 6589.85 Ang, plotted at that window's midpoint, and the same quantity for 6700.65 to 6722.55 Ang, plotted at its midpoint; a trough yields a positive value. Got -3.5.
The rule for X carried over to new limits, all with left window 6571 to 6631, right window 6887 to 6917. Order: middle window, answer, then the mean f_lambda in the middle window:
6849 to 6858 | 0.05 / 16.8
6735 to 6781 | 0.05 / 16.7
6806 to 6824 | -0.03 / 18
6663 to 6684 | 0.04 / 16.7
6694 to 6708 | 0.00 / 17.4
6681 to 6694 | 0.05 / 16.5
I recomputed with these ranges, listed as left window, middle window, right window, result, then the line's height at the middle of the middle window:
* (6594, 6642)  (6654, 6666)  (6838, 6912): 0.06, 17.4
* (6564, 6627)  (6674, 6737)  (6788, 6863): 4.18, 17.3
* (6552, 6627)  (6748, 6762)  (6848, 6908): 0.42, 17.4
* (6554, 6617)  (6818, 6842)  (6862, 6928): 0.30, 17.5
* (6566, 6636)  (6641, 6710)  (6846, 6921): 0.57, 17.3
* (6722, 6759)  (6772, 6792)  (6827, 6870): -0.77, 16.3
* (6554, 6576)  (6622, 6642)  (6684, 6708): -0.20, 17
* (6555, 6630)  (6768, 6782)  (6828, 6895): 0.80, 17.4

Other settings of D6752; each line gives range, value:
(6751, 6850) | 17.1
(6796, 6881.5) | 17.4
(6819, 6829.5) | 17.4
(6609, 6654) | 17.7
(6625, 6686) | 17.1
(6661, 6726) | 16.5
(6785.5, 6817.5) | 17.3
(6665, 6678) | 16.9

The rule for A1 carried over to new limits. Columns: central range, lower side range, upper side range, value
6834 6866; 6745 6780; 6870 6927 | 0.43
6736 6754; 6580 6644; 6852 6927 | 0.93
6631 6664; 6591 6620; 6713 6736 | -1.62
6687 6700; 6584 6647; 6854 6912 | 0.09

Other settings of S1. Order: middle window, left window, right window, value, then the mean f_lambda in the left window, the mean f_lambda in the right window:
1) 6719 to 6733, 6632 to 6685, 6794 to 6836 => 2.1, 17.1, 17.3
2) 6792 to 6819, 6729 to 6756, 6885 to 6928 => -0.9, 16.4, 17.6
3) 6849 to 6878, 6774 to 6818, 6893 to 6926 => 0.2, 17.1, 17.3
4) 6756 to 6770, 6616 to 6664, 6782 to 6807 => -0.4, 17.6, 16.8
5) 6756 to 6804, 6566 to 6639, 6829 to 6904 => 1.1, 17.1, 17.4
